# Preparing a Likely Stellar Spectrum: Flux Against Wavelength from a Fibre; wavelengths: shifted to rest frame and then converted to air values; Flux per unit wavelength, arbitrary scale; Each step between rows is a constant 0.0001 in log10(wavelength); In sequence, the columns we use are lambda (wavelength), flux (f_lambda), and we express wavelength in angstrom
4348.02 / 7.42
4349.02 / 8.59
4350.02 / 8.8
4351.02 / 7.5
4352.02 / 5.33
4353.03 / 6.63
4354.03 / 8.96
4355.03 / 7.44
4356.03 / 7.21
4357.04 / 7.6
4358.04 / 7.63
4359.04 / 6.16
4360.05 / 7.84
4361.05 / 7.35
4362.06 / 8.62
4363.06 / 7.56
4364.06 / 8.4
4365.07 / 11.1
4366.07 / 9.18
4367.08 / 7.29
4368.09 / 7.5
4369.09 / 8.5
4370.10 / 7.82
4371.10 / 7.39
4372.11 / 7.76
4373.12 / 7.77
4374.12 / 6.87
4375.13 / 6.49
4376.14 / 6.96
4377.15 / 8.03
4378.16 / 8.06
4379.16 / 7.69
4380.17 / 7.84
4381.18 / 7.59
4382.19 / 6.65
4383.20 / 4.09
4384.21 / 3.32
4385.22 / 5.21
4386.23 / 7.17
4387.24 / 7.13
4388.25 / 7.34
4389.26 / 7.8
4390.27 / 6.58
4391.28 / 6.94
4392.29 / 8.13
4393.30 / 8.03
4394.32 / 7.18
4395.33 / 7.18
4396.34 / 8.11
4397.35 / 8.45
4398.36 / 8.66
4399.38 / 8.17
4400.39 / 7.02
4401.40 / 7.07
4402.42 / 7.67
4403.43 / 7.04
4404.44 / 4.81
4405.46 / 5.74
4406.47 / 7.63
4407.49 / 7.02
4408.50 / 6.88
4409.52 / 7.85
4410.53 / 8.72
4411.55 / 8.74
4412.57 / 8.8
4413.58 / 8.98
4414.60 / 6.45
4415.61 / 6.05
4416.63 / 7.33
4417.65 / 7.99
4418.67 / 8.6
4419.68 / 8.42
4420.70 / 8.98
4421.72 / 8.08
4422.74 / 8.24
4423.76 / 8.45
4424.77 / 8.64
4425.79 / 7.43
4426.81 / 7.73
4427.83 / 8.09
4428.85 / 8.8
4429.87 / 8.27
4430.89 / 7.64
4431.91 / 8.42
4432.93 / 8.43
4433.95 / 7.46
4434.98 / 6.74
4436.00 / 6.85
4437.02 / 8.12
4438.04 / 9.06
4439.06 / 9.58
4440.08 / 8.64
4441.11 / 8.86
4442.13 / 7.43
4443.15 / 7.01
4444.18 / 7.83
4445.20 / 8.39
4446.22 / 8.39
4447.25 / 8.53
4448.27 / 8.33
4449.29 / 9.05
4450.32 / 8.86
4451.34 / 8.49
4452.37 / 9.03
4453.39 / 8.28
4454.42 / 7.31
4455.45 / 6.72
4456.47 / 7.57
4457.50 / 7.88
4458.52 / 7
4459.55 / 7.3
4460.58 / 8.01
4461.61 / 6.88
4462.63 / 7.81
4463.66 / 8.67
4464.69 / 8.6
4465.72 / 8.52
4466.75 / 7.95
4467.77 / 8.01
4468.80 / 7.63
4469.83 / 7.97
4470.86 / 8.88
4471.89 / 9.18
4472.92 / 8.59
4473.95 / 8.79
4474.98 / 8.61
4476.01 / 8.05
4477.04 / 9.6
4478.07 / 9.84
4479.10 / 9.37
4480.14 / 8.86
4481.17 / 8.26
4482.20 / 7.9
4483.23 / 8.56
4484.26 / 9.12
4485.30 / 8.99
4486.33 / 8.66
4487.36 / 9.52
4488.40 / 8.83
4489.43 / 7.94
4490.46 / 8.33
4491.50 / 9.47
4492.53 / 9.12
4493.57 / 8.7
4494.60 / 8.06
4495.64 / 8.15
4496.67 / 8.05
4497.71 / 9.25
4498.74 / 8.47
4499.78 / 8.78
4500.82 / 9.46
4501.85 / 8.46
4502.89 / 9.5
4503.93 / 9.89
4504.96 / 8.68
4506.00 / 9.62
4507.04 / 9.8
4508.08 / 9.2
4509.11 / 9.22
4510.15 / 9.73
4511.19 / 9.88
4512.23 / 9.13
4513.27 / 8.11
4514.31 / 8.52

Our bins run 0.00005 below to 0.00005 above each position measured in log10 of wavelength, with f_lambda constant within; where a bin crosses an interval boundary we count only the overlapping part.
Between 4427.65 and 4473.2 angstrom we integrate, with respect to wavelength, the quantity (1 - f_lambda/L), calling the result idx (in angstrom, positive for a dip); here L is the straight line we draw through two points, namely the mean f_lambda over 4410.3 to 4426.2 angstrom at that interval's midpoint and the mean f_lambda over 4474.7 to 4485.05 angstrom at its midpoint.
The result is 2.0 angstrom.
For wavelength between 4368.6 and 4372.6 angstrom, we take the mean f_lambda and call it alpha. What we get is 7.86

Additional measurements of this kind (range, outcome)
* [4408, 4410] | 7.34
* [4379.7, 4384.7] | 5.89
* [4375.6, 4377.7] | 7.47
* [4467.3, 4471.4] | 8.12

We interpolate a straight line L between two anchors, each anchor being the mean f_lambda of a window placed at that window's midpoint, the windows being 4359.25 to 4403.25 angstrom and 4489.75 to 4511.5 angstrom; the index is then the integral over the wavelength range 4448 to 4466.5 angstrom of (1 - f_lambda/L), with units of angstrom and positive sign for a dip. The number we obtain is 1.0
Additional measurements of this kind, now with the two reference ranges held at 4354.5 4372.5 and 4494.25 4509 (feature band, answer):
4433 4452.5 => 0.7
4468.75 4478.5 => 0.0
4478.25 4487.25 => 0.0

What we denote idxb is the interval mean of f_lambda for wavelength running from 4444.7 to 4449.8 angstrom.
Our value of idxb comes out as 8.55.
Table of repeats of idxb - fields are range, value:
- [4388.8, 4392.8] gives 7.37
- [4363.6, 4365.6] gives 9.77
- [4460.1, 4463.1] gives 7.57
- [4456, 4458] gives 7.71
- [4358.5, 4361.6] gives 7.13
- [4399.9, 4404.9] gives 6.75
